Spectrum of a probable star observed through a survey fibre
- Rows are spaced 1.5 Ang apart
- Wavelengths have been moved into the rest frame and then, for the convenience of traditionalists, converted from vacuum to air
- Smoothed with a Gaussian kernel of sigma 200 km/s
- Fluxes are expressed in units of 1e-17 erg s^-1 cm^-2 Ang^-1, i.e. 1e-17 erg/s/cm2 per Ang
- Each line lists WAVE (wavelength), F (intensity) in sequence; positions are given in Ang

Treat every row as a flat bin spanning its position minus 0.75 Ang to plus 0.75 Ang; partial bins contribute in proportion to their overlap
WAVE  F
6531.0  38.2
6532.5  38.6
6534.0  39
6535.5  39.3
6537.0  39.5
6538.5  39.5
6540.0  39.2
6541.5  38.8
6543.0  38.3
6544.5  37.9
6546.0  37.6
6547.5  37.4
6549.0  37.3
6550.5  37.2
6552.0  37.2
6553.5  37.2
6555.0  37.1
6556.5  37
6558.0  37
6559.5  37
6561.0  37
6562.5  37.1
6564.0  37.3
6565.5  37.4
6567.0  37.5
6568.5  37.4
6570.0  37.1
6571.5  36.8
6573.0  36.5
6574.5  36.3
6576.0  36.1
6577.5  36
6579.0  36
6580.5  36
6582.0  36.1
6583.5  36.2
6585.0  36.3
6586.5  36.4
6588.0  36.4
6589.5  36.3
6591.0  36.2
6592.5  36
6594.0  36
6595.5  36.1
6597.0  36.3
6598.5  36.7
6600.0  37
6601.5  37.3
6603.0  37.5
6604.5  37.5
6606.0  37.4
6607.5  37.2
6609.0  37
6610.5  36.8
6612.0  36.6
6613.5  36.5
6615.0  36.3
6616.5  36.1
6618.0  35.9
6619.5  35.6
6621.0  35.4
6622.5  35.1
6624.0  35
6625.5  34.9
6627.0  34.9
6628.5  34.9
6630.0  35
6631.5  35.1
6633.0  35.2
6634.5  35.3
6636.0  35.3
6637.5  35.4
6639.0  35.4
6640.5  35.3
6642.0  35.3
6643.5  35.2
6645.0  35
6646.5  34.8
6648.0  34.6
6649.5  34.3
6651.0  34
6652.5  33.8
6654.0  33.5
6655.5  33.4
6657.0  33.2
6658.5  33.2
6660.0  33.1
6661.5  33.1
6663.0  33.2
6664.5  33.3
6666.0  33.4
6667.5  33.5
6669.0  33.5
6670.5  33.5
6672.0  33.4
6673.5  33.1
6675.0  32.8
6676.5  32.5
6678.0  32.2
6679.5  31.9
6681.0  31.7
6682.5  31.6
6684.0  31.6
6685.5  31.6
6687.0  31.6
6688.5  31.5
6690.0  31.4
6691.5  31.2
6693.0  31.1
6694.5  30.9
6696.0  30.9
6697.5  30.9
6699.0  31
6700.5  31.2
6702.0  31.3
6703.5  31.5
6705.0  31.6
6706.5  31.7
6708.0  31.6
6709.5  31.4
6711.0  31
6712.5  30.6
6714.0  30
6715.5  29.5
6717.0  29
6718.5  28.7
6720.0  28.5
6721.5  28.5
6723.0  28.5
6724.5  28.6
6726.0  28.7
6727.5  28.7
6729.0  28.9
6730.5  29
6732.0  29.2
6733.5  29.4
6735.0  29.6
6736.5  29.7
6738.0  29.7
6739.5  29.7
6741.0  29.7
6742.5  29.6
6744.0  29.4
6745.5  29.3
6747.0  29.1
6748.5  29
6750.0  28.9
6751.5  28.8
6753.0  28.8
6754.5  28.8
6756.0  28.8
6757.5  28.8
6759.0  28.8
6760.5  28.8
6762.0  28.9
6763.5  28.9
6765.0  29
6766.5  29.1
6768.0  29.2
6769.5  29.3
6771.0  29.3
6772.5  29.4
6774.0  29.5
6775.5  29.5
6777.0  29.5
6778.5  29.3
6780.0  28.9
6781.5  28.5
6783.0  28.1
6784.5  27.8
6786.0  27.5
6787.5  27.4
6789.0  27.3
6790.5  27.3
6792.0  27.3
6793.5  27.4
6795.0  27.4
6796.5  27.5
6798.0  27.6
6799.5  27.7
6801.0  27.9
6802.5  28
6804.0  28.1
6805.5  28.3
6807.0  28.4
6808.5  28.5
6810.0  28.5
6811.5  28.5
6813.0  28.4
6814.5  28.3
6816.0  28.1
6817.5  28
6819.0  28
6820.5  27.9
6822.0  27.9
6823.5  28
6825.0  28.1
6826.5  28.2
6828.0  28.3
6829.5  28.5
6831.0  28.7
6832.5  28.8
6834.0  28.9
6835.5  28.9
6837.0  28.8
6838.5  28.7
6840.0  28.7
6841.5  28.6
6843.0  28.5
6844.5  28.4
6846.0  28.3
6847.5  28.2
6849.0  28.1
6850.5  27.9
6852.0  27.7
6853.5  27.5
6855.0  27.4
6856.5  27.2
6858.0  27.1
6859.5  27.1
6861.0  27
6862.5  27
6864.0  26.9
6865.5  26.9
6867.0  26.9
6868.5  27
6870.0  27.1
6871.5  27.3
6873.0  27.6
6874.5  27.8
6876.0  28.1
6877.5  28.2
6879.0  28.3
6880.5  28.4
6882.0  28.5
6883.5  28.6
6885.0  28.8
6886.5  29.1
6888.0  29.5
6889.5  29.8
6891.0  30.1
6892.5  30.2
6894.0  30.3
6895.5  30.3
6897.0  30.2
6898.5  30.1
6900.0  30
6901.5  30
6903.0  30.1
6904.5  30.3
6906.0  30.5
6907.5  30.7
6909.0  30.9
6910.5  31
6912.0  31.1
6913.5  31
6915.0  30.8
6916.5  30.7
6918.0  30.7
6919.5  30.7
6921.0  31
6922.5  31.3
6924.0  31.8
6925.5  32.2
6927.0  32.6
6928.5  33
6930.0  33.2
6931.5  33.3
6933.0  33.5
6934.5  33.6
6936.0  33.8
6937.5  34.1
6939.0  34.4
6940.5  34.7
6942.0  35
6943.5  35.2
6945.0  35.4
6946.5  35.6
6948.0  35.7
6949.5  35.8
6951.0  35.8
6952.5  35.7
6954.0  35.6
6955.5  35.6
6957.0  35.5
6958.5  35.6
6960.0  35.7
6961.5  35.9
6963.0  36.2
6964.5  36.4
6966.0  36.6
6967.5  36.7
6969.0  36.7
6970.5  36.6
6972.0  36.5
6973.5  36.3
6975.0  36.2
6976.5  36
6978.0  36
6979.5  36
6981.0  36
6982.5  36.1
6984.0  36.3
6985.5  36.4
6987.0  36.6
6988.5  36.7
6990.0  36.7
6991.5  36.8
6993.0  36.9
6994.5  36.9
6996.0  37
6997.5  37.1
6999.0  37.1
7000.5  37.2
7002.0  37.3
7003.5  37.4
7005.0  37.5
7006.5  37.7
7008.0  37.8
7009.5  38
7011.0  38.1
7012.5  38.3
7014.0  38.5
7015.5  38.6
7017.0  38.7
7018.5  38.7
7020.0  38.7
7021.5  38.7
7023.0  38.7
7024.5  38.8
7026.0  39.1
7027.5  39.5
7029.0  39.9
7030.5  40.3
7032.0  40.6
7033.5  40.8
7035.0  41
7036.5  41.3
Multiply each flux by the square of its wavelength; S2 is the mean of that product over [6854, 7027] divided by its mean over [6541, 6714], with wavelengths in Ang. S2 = 1.1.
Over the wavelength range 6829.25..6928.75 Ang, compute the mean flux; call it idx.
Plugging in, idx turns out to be 29.1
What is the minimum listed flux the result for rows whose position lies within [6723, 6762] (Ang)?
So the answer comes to 28.5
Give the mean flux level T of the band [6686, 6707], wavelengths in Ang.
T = 31.3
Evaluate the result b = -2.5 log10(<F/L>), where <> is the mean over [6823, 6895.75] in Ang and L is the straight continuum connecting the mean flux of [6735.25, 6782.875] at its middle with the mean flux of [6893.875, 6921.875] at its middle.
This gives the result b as 0.07 mag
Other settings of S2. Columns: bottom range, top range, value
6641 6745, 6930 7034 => 1.27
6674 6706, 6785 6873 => 0.92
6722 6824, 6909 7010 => 1.29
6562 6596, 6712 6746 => 0.84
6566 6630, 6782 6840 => 0.82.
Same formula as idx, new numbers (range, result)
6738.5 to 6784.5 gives 29.1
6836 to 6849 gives 28.5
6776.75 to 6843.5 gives 28.2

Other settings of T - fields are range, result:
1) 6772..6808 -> 28.1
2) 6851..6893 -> 28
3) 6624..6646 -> 35.1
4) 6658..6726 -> 31.4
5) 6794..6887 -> 28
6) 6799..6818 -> 28.2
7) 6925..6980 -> 35.2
